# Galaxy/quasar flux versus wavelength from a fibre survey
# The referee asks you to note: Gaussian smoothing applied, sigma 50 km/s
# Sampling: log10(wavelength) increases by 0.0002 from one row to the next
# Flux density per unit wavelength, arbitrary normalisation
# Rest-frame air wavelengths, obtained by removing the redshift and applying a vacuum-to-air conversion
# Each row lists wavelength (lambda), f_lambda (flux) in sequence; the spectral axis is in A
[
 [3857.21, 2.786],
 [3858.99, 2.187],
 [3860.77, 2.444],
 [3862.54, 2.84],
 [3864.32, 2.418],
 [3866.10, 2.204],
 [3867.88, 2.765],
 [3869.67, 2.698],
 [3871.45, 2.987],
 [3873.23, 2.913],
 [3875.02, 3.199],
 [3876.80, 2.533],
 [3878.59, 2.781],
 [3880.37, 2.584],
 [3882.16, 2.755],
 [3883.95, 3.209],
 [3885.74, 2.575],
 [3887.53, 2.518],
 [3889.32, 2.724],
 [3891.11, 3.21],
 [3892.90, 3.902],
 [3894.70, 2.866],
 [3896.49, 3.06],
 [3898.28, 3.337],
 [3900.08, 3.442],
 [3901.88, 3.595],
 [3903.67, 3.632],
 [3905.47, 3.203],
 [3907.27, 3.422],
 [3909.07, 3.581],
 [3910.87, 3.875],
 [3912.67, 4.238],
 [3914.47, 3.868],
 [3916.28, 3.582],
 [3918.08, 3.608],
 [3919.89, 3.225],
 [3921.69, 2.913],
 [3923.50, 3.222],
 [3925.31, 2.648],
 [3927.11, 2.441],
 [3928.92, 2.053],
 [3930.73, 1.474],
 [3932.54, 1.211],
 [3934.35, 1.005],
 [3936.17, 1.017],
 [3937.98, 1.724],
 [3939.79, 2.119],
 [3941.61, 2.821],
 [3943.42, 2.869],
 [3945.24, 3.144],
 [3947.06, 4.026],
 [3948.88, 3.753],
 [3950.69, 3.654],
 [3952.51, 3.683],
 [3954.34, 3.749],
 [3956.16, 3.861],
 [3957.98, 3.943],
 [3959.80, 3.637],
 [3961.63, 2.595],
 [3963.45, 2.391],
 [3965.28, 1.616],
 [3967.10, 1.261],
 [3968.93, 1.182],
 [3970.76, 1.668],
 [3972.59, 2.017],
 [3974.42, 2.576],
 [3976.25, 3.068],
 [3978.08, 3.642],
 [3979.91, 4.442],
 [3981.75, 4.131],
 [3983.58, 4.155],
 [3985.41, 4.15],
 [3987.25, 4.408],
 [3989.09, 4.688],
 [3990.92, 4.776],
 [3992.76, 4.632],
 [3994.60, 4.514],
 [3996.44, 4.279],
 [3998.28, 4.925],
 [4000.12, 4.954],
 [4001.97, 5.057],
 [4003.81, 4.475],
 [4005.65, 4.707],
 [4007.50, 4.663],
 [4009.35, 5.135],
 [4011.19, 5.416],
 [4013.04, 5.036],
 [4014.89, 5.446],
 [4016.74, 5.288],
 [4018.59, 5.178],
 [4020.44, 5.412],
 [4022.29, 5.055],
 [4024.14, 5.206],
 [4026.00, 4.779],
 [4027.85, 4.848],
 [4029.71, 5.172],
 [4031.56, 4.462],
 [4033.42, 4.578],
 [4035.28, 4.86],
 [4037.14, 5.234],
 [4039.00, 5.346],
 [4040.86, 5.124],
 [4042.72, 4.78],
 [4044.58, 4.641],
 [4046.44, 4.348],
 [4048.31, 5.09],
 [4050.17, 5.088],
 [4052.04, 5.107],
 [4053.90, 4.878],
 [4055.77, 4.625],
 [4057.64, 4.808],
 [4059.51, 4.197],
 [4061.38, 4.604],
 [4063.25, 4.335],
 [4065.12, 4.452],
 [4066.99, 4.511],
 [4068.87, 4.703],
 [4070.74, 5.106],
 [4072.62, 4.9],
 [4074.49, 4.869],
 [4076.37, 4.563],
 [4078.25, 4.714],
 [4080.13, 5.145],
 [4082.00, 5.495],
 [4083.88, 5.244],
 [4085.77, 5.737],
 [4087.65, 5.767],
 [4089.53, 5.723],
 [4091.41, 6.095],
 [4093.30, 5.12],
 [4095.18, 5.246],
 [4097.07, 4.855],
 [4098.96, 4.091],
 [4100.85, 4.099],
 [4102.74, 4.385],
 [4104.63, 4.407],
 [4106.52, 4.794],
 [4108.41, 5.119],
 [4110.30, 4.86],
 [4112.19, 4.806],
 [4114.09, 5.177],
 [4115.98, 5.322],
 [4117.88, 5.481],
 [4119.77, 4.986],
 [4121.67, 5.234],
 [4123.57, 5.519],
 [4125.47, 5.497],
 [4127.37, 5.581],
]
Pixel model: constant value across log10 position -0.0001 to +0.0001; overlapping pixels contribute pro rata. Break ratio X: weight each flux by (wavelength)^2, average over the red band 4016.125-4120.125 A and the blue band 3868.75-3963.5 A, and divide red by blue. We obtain 1.8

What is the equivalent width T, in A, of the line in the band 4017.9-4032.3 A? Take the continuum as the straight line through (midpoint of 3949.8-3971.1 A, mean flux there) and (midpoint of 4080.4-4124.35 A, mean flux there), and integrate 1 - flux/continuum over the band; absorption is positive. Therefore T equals -4.4 A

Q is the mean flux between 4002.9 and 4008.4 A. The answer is 4.61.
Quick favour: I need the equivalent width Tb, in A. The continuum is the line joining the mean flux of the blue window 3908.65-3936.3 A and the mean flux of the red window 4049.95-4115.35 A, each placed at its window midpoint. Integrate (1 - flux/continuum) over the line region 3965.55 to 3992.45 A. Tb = 2.1 A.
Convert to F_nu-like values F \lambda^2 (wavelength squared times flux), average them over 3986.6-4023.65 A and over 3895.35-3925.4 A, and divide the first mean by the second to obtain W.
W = 1.5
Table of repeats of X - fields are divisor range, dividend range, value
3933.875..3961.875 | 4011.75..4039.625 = 1.74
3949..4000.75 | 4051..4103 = 1.47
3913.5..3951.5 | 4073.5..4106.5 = 2.02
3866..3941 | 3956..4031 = 1.51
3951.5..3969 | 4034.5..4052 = 1.80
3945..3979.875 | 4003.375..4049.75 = 1.74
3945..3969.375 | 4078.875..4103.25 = 1.80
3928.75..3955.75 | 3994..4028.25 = 1.98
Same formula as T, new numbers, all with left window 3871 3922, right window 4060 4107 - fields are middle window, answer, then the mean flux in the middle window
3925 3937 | 6.39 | 1.65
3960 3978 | 7.89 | 2.18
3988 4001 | -1.79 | 4.68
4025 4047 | -1.84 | 4.86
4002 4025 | -4.31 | 5.09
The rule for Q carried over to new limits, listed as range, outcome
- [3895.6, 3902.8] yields 3.36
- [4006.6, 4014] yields 5.06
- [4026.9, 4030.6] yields 5.01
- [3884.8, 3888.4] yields 2.55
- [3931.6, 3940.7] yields 1.42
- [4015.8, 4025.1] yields 5.23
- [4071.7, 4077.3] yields 4.78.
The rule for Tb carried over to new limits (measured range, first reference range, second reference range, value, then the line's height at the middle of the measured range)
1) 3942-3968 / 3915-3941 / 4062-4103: -3.61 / 2.79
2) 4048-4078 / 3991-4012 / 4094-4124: 0.72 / 4.85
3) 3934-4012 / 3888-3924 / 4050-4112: 9.70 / 3.98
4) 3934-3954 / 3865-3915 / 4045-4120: 4.70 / 3.63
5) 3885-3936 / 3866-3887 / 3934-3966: -2.69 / 2.84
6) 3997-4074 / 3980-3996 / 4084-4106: -3.13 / 4.7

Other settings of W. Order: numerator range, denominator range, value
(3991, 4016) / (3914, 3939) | 2.11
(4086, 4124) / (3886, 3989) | 1.81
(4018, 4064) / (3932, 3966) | 1.82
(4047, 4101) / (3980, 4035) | 1.06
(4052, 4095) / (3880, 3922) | 1.65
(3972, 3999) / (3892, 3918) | 1.19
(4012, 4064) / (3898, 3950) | 1.78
